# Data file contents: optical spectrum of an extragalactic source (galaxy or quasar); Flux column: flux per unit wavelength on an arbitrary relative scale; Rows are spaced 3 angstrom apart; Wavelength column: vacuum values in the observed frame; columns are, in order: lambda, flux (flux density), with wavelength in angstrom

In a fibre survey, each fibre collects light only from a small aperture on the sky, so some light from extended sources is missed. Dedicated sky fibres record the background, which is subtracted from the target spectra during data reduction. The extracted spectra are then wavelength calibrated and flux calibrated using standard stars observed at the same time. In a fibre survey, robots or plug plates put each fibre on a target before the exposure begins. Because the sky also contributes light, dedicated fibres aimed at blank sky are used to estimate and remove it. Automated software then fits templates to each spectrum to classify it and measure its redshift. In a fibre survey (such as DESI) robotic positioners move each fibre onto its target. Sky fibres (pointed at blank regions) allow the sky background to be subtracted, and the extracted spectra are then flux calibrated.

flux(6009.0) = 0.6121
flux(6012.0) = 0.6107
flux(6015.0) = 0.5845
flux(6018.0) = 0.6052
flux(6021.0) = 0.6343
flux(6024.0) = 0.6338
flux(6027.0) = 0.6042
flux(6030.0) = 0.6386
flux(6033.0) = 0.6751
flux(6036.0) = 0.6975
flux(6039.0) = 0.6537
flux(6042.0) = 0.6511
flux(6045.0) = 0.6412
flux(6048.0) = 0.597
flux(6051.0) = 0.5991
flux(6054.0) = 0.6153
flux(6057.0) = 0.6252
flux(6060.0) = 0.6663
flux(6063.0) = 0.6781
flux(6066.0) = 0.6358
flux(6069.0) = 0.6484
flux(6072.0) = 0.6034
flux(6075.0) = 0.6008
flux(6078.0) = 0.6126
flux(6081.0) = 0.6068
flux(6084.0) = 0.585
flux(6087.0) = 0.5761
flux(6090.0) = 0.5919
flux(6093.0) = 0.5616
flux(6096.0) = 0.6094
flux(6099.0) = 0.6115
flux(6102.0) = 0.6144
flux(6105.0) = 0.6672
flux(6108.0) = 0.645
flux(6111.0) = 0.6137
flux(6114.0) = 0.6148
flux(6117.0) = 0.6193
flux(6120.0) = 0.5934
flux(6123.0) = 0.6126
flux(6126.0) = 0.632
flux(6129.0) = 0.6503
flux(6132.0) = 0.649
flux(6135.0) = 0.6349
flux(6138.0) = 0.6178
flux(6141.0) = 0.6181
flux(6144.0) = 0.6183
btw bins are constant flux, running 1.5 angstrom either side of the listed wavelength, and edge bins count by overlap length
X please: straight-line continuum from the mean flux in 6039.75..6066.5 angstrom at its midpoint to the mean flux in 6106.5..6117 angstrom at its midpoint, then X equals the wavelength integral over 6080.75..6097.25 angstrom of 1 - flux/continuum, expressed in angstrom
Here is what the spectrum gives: 1.1 angstrom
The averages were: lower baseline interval 0.635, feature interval 0.587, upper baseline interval 0.624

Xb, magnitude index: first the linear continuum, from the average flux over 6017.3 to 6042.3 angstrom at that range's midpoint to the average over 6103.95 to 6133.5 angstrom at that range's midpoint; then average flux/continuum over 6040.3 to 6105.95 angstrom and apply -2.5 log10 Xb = 0.03 mag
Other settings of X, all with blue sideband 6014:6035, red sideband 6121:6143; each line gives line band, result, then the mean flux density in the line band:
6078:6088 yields 0.6 angstrom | 0.593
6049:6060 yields 0.2 angstrom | 0.62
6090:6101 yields 0.6 angstrom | 0.595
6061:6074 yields -0.3 angstrom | 0.641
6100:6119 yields 0.0 angstrom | 0.628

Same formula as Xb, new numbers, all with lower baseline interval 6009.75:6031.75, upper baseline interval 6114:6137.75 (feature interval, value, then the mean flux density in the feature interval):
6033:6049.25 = -0.057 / 0.651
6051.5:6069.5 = -0.038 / 0.642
